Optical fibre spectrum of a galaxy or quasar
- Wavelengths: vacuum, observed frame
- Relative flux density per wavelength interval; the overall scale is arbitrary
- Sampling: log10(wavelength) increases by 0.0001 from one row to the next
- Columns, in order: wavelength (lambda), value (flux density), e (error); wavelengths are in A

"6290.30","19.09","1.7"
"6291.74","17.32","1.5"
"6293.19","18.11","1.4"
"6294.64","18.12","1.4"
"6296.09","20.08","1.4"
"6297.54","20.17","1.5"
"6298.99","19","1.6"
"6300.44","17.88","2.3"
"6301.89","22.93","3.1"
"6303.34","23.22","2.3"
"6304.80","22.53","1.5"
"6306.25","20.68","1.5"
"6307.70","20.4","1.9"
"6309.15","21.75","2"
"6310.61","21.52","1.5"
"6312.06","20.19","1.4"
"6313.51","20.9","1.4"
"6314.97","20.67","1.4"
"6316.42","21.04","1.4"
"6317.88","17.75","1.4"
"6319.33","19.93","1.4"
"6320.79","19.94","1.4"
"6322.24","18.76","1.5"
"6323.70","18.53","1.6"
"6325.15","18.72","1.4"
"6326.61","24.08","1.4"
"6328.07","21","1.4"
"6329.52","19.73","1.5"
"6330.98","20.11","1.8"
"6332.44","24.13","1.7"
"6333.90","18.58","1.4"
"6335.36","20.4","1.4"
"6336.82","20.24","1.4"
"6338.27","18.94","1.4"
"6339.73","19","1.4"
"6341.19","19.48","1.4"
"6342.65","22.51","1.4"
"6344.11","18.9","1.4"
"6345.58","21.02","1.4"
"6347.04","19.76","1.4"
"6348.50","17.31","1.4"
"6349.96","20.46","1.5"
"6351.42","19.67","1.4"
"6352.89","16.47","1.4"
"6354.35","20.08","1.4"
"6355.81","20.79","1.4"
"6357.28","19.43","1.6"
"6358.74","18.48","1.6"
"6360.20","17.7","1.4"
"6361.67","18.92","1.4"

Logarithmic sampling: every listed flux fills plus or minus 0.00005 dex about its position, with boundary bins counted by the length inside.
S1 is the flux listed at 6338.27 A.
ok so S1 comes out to 18.94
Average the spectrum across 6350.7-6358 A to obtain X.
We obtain 19.3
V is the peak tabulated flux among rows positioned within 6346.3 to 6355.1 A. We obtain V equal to 20.46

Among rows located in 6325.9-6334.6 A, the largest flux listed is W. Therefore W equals 24.13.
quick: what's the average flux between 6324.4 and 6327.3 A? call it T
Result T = 21.4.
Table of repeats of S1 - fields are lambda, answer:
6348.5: 17.31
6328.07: 21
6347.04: 19.76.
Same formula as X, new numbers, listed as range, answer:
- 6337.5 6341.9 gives 19.2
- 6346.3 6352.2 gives 19.3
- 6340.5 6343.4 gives 21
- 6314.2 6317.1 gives 20.8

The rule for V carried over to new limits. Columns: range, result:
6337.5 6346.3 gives 22.51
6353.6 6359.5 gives 20.79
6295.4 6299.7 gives 20.17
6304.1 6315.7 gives 22.53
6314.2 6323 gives 21.04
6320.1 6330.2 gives 24.08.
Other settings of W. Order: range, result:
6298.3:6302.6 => 22.93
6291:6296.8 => 20.08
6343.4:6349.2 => 21.02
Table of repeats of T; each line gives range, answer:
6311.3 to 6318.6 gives 20.1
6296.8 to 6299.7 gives 19.6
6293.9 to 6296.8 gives 19.1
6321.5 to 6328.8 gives 20.2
